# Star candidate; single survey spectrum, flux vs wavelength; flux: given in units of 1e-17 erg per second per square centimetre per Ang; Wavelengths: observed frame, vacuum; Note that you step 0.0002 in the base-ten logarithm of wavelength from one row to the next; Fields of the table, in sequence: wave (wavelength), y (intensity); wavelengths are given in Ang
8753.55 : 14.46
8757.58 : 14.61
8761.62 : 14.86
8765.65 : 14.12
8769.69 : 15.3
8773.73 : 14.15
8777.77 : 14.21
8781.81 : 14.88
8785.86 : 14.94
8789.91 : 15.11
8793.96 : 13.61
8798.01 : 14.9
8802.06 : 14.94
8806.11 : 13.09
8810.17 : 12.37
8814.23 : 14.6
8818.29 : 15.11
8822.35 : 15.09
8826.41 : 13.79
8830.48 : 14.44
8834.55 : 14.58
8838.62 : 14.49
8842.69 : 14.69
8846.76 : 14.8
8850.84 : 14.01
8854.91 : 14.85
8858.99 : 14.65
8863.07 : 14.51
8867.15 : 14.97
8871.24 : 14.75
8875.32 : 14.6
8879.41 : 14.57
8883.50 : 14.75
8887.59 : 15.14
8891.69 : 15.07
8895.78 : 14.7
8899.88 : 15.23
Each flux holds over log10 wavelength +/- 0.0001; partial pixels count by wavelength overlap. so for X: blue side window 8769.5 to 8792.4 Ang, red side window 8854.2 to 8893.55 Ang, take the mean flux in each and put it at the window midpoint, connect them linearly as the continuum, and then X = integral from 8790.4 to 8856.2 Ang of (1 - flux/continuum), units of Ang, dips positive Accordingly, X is 1.7 Ang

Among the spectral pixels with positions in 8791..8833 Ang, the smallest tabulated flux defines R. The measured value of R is 12.37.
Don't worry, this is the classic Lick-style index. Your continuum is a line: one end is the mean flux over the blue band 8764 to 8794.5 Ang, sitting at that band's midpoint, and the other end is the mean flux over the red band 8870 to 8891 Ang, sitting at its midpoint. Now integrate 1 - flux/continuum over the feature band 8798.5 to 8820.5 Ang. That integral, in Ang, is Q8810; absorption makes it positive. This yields 0.8 Ang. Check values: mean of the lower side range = 14.6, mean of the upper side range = 14.8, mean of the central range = 14.1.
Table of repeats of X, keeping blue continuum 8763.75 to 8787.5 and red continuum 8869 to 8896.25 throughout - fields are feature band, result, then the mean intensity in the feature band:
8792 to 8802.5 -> 0.16 Ang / 14.4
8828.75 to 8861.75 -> 0.38 Ang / 14.6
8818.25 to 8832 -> 0.14 Ang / 14.5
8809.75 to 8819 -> 0.32 Ang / 14.2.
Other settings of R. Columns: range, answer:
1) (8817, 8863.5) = 13.79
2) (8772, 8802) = 13.61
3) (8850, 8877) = 14.01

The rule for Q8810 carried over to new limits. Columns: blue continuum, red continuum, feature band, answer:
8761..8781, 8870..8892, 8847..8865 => 0.25 Ang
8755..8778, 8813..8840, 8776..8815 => 0.86 Ang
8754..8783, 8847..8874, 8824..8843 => 0.30 Ang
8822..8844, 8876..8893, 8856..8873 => -0.03 Ang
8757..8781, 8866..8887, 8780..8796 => -0.05 Ang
